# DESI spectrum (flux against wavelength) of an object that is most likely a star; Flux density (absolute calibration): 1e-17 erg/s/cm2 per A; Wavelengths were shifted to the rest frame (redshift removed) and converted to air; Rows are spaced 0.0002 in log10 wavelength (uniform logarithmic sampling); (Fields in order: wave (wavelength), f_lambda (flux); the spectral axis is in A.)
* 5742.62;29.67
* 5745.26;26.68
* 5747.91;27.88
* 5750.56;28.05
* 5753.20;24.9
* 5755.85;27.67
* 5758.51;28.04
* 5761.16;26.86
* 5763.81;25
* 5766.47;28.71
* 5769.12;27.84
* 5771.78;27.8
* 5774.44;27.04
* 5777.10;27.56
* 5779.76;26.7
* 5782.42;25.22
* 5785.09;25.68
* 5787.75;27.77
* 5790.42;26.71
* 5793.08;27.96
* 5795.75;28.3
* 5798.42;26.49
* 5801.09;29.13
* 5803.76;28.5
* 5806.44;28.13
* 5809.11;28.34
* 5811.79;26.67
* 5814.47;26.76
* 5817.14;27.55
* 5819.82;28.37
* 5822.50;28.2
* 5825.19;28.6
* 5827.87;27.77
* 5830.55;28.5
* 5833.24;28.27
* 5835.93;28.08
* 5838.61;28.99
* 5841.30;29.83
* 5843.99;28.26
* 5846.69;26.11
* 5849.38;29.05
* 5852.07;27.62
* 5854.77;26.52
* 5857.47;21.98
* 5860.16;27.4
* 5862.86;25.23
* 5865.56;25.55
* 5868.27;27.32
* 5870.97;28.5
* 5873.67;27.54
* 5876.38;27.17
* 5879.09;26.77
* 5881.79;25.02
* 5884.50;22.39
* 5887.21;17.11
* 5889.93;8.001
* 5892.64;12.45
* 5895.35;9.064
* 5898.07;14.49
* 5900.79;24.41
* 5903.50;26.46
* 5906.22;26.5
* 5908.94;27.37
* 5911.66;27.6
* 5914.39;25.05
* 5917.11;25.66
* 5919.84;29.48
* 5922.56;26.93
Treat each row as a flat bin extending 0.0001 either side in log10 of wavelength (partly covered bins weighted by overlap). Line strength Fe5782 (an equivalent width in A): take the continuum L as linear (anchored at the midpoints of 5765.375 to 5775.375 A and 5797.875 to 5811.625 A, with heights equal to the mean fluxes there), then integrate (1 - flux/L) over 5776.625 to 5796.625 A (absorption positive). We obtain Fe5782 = 0.74 A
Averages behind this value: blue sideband 27.9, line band 26.9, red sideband 28.1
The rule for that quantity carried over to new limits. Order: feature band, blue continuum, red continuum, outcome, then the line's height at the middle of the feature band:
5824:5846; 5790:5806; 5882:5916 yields -2.9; 25.1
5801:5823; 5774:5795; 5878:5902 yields -3.1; 24.5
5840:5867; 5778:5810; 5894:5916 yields -2.0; 24.9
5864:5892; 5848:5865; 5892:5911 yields 0.6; 23.6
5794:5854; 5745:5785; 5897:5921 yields -3.9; 26.3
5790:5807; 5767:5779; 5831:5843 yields 0.1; 28.1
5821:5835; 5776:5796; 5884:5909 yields -2.8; 23.6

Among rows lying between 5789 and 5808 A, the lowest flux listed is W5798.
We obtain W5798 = 26.49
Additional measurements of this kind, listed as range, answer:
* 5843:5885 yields 21.98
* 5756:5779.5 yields 25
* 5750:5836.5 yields 24.9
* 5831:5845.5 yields 28.08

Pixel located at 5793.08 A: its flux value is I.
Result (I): 27.96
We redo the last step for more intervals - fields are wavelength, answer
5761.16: 26.86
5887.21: 17.11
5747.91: 27.88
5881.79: 25.02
